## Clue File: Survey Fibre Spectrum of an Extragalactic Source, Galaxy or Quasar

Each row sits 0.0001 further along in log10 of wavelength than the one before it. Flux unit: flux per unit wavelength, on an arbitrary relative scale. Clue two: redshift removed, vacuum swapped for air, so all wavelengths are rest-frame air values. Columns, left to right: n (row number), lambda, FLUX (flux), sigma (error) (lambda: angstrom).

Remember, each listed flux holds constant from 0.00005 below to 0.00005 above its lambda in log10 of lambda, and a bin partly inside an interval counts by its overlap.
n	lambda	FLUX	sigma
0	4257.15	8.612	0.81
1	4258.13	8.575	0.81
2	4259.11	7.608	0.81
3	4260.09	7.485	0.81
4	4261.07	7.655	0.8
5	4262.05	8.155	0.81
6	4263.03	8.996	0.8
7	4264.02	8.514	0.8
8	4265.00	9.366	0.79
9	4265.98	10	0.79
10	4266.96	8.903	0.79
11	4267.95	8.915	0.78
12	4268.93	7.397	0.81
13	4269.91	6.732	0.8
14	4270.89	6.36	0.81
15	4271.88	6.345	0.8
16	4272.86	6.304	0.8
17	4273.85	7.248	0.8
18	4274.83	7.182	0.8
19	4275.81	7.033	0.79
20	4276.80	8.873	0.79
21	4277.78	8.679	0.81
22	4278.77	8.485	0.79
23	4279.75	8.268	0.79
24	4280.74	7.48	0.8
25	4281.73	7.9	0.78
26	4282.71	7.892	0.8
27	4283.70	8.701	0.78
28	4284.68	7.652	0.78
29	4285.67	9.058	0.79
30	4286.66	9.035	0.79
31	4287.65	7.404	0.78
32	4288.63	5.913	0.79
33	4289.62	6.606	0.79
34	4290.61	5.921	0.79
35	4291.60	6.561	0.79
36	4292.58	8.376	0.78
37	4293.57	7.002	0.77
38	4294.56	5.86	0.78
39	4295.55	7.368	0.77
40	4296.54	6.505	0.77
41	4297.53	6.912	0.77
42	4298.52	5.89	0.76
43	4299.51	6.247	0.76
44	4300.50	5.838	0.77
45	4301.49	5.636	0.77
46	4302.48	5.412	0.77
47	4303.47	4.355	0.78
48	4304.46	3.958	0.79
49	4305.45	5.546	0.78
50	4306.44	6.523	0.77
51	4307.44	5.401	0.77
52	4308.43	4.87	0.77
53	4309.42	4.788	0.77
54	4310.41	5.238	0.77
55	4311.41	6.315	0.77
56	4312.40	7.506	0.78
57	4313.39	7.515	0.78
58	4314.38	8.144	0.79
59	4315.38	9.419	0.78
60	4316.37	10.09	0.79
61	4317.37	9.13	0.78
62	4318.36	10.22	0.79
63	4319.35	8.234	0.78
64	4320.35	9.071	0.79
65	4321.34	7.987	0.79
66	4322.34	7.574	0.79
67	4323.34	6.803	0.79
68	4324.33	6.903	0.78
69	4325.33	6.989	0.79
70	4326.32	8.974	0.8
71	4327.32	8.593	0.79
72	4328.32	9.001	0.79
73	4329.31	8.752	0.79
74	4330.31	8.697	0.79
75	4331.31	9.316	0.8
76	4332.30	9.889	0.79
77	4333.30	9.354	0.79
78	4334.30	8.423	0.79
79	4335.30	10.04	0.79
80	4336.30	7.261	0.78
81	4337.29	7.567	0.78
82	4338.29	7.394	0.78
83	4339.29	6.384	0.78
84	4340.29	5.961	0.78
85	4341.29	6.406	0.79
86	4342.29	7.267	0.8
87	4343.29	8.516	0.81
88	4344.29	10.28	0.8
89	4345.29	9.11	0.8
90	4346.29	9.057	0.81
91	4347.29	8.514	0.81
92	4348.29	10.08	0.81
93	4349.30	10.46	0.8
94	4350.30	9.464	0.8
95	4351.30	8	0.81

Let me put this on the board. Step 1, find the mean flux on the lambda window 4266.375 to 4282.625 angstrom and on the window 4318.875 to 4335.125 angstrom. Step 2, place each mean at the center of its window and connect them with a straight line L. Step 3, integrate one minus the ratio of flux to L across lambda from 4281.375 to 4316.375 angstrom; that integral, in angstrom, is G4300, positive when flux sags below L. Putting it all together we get 5.7 angstrom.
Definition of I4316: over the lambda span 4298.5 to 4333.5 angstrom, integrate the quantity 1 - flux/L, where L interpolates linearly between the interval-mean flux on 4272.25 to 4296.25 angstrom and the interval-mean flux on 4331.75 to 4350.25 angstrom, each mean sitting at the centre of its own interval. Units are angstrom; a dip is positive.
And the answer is 3.2 angstrom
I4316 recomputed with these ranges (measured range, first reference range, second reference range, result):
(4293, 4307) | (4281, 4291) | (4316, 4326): 3.4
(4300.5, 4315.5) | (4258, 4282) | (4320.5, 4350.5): 4.1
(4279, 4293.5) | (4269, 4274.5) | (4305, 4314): -2.7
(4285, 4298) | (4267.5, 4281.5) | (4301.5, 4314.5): -1.0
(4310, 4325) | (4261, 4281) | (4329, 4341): 0.2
